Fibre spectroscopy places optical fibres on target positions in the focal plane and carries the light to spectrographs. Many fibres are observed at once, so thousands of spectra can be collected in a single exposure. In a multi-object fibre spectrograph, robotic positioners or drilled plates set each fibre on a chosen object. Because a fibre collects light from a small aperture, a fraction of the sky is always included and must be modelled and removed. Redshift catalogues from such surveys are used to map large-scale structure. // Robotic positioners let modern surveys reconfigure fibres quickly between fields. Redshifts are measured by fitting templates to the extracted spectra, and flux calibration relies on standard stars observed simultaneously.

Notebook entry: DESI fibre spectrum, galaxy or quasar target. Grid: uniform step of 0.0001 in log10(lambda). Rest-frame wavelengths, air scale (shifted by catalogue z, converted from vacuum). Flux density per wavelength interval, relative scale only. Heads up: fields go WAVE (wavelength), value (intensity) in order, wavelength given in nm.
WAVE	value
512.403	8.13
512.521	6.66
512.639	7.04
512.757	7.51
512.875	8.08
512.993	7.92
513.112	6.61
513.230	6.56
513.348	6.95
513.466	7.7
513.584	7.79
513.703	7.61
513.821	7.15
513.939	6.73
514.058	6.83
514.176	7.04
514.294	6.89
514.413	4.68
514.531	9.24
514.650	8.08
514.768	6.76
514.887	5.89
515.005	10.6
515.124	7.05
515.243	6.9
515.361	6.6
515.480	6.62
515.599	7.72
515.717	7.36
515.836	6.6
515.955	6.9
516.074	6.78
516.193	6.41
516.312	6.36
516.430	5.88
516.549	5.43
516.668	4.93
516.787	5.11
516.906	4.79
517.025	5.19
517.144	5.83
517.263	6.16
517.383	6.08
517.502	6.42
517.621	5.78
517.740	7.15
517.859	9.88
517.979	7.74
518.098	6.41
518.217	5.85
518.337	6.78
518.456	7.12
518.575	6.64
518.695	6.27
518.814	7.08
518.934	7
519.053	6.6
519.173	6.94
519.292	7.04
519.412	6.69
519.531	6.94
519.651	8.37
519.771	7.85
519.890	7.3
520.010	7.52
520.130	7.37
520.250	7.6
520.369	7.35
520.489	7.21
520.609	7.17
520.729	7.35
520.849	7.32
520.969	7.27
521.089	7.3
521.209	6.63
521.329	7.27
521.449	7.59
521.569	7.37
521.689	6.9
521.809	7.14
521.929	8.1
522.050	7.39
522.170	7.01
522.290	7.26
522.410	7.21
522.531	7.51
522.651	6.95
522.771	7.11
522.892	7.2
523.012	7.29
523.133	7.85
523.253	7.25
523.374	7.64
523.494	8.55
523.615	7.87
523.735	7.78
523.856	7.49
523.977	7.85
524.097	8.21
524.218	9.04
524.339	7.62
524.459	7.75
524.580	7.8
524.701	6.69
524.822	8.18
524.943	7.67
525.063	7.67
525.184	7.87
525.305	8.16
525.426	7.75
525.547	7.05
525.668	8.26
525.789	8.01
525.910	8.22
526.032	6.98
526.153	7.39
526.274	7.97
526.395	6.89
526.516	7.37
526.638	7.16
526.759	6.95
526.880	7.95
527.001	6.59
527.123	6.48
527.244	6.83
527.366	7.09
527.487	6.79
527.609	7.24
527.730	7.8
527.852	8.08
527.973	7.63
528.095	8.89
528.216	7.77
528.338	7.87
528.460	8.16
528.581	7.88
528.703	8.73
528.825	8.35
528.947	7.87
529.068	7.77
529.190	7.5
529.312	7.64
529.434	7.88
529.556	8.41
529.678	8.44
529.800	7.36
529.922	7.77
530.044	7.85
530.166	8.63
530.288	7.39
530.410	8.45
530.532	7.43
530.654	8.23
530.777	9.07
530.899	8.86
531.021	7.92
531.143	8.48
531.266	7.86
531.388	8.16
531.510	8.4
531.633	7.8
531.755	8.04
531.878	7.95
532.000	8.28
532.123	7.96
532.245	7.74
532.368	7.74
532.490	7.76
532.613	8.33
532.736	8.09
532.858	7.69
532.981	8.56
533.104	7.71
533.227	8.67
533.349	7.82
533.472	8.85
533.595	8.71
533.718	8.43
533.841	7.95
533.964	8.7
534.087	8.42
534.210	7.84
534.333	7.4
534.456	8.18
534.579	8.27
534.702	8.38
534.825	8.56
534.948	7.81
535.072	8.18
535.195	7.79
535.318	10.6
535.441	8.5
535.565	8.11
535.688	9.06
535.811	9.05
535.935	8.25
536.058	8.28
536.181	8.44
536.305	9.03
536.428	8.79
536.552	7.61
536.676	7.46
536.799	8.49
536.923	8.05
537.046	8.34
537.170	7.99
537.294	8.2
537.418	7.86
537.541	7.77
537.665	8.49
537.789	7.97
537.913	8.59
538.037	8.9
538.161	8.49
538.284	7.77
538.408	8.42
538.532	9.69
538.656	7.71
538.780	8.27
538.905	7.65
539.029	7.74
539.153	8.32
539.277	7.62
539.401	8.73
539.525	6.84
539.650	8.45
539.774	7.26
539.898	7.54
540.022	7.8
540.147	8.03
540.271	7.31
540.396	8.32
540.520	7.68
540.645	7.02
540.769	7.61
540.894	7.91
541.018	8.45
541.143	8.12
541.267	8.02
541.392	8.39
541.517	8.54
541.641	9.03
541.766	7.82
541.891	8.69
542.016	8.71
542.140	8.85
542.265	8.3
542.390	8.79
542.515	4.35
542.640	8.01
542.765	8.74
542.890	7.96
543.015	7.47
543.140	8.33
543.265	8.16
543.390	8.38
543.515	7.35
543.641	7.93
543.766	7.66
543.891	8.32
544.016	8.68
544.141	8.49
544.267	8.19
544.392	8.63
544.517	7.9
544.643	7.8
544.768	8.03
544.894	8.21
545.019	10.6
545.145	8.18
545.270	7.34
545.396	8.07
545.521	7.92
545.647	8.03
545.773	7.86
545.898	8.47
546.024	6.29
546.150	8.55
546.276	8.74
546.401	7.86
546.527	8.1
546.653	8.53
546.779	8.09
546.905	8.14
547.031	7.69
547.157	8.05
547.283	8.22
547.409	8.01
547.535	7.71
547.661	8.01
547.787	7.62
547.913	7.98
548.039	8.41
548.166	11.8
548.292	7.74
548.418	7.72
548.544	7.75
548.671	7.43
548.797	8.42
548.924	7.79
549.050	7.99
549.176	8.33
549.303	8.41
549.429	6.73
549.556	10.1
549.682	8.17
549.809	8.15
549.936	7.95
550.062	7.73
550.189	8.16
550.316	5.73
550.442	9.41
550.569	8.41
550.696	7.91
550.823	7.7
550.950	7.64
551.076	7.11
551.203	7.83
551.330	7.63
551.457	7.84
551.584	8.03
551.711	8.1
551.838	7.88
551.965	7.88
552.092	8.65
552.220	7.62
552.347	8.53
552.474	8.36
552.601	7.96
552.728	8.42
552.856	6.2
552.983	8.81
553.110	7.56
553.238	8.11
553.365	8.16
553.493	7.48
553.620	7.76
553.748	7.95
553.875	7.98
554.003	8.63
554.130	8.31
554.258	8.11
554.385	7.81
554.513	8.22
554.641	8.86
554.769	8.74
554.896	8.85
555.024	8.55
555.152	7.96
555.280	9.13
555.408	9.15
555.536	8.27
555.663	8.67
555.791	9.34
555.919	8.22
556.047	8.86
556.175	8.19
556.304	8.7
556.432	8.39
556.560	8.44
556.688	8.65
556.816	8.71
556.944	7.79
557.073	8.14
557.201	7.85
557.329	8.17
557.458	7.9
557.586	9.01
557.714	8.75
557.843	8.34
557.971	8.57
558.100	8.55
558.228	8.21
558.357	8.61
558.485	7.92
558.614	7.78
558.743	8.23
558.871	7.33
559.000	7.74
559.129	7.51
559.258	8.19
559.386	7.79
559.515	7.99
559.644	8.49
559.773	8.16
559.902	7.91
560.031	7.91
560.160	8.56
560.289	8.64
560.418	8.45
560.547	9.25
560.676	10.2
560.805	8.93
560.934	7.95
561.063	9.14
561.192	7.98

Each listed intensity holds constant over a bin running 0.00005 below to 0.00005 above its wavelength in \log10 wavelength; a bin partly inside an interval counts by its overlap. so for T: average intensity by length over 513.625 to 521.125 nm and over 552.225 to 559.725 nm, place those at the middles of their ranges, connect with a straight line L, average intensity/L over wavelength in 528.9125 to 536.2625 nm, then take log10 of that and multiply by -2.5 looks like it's -0.11 mag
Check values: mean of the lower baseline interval 6.88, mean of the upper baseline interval 8.25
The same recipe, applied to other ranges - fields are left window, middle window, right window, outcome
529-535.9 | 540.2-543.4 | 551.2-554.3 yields 0.01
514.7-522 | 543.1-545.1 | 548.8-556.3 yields -0.06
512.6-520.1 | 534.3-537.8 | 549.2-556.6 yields -0.10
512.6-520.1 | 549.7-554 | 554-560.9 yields 0.04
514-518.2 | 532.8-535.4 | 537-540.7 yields -0.08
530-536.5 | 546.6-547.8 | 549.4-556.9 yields 0.03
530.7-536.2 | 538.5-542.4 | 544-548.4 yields 0.02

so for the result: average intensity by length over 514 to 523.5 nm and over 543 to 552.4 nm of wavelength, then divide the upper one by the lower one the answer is 1.16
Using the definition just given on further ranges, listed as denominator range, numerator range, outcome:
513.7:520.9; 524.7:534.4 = 1.15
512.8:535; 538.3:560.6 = 1.09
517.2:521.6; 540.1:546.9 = 1.14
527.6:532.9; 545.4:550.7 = 1.01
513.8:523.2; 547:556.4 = 1.17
